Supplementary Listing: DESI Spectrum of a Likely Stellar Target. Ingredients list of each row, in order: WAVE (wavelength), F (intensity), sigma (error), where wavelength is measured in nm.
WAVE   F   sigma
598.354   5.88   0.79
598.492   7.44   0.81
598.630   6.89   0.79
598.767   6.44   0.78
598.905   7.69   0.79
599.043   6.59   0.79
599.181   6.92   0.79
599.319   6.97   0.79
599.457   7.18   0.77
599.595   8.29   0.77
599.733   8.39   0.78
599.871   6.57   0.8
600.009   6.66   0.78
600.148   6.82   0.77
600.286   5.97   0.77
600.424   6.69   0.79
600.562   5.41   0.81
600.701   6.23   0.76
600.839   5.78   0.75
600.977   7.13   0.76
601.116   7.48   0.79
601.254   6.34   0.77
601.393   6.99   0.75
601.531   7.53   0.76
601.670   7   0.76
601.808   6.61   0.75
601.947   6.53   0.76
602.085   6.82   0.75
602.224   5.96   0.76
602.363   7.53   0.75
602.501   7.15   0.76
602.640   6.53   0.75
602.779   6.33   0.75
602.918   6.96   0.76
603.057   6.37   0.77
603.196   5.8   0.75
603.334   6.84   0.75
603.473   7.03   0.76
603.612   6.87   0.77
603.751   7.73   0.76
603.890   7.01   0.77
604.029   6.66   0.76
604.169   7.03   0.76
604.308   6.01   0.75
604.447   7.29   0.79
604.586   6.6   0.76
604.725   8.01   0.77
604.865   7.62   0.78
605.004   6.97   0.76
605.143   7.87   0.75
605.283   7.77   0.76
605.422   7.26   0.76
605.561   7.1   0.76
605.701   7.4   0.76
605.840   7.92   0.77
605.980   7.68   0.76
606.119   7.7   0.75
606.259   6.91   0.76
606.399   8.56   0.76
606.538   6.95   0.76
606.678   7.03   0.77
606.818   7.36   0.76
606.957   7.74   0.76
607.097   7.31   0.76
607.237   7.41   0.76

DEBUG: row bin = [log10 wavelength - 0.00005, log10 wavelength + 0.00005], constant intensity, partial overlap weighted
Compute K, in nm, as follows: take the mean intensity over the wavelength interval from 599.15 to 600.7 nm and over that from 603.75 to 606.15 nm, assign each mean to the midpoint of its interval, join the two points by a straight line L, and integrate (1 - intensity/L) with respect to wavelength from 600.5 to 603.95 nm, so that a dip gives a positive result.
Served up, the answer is 0.167 nm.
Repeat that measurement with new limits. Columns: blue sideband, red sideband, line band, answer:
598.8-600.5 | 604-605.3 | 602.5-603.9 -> 0.07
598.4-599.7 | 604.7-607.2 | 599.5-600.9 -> 0.10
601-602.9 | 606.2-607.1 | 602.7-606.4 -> 0.02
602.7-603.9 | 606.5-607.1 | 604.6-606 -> -0.09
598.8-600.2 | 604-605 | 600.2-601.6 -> 0.12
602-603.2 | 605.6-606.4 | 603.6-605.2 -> 0.00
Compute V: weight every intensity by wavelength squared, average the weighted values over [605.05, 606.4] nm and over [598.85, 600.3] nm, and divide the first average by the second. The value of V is 1.08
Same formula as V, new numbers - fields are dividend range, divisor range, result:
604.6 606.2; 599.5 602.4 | 1.13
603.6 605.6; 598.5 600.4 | 1.04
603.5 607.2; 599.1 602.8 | 1.09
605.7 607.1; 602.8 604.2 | 1.12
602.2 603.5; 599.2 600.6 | 0.97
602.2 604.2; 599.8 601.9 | 1.04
